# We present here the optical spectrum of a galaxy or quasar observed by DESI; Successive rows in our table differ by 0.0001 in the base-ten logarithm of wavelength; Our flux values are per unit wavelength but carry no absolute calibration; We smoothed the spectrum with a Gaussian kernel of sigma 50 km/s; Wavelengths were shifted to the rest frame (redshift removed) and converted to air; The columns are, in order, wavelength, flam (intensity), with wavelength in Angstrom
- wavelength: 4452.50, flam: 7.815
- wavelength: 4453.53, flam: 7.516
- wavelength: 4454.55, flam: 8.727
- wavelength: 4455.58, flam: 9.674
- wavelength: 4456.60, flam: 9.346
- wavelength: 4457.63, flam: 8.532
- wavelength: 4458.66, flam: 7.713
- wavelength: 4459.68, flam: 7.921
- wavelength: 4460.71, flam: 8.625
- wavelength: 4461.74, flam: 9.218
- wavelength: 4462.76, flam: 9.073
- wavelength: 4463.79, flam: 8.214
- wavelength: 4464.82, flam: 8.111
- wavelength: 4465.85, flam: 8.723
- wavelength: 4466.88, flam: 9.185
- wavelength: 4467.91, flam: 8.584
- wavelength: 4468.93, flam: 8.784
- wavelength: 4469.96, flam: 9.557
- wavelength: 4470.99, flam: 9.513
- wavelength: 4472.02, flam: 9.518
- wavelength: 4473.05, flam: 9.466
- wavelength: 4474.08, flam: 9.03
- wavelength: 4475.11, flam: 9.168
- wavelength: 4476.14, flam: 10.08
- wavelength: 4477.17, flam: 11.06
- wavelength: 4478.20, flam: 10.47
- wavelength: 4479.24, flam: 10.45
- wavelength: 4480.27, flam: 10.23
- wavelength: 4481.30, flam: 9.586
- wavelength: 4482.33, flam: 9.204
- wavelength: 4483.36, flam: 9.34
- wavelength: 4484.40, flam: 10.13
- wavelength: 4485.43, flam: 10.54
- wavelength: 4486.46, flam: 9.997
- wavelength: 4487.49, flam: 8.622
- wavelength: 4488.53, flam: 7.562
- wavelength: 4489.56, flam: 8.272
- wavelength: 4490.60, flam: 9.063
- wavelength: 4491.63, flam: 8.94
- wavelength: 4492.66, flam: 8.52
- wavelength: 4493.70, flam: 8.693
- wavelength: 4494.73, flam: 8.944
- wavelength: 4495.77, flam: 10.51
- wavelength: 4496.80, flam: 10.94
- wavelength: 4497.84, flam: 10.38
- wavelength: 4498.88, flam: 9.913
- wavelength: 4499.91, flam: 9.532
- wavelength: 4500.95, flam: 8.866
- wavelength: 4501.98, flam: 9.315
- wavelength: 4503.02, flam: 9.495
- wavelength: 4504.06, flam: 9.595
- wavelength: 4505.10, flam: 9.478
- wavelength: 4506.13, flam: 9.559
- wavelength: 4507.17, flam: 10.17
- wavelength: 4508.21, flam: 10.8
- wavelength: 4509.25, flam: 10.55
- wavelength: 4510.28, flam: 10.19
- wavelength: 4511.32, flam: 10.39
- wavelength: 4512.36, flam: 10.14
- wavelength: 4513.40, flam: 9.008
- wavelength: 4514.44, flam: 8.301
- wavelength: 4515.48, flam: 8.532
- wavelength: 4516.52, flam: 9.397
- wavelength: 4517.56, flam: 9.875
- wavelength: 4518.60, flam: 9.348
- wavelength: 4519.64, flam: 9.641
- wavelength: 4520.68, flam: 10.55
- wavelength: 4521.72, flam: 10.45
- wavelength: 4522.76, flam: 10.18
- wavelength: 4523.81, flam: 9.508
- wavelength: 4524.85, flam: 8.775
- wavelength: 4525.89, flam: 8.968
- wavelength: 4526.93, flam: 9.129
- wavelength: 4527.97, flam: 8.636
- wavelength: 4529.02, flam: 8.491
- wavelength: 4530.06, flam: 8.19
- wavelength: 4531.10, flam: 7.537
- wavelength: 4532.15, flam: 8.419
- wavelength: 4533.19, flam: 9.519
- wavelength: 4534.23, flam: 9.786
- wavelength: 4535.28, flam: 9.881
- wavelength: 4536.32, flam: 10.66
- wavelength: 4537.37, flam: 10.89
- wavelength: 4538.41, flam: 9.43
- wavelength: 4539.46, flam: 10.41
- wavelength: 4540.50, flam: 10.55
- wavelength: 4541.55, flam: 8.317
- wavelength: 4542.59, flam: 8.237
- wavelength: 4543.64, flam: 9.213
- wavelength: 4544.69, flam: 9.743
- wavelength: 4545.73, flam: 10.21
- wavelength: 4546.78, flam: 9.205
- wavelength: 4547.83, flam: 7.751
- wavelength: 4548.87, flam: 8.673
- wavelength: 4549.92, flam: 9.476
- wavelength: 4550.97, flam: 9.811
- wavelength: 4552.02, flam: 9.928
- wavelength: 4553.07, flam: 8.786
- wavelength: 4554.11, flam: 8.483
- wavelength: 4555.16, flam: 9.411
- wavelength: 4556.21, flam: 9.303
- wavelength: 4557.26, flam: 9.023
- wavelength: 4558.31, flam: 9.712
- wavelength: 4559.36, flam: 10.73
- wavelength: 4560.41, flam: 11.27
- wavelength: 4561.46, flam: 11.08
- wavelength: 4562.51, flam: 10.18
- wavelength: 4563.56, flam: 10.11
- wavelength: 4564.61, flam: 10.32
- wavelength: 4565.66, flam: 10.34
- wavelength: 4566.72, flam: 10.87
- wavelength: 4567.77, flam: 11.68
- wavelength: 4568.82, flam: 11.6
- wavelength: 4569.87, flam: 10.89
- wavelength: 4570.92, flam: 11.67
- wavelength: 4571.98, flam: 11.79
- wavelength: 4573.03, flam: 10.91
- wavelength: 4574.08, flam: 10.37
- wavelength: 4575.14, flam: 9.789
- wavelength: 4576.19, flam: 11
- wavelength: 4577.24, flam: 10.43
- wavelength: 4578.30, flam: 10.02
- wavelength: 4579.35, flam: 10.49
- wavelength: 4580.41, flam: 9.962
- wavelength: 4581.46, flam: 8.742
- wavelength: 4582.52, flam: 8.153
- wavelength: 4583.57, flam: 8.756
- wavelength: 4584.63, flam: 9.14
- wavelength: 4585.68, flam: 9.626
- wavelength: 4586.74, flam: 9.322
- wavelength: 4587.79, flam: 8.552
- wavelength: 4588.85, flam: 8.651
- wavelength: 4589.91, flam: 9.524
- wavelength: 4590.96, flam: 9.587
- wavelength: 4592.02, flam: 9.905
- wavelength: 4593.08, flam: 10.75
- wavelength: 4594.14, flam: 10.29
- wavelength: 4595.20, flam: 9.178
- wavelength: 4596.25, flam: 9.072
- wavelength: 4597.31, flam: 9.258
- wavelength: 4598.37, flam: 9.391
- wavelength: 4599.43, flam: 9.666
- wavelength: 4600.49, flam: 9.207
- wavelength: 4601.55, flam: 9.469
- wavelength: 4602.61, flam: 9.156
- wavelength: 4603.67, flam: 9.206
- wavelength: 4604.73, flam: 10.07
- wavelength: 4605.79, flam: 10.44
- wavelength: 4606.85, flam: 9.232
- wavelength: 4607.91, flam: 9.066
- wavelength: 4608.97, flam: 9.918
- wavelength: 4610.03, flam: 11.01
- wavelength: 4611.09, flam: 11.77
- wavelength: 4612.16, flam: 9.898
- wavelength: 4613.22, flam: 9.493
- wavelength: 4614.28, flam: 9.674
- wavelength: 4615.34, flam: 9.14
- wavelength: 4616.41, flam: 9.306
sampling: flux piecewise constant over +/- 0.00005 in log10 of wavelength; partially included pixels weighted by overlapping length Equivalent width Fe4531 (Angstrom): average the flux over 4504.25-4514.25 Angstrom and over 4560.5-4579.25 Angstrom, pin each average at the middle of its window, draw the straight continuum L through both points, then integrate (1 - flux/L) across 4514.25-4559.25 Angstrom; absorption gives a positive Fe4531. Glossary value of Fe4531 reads 4.34 Angstrom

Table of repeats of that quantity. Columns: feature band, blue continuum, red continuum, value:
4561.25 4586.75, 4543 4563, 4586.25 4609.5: -2.0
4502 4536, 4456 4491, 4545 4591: 0.3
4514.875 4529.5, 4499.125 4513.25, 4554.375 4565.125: 0.8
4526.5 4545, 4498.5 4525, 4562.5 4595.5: 1.0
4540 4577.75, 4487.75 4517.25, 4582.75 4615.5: -1.9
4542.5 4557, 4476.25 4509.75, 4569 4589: 1.0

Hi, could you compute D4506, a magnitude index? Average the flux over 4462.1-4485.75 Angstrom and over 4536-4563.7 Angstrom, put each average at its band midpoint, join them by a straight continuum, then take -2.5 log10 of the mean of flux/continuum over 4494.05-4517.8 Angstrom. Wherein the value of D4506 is -0.02 mag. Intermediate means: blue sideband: 9.47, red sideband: 9.64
